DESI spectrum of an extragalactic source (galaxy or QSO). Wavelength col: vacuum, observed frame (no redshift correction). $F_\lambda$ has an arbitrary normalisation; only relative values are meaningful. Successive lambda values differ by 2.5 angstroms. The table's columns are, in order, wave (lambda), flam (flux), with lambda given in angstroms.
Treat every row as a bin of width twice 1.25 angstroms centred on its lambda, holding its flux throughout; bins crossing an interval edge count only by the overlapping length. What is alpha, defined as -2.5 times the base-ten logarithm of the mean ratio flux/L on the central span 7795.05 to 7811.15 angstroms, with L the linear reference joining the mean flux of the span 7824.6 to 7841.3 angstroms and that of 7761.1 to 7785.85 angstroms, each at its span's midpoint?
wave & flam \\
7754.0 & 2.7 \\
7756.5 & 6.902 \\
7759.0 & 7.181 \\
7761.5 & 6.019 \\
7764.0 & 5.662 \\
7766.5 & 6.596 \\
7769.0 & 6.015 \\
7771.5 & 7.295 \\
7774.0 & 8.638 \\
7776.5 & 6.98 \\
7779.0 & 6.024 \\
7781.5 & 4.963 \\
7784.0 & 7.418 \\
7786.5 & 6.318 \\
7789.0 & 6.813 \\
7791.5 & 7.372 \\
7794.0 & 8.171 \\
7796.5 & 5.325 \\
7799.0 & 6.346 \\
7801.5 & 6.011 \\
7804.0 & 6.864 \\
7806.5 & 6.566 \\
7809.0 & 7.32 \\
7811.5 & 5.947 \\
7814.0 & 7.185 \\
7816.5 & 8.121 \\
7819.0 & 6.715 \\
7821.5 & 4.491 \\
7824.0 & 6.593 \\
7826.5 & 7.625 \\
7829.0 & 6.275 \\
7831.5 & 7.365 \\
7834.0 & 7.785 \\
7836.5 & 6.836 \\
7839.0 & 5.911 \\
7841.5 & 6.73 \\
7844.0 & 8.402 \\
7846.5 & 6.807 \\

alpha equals 0.06 mag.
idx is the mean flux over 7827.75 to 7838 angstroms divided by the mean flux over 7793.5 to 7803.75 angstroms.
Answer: 1.10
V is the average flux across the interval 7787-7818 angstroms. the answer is 6.82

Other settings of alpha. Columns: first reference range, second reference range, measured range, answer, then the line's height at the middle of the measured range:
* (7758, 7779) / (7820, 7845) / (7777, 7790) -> 0.070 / 6.76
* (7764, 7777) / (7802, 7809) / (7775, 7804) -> 0.048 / 6.85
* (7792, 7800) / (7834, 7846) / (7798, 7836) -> 0.018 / 6.86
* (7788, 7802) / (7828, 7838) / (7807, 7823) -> 0.042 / 6.89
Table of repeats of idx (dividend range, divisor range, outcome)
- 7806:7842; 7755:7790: 1.03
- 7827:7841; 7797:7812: 1.06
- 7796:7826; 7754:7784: 1.01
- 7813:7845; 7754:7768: 1.13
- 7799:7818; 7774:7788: 1.04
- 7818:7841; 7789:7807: 0.99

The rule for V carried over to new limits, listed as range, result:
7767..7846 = 6.79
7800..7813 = 6.55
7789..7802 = 6.7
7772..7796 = 6.93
